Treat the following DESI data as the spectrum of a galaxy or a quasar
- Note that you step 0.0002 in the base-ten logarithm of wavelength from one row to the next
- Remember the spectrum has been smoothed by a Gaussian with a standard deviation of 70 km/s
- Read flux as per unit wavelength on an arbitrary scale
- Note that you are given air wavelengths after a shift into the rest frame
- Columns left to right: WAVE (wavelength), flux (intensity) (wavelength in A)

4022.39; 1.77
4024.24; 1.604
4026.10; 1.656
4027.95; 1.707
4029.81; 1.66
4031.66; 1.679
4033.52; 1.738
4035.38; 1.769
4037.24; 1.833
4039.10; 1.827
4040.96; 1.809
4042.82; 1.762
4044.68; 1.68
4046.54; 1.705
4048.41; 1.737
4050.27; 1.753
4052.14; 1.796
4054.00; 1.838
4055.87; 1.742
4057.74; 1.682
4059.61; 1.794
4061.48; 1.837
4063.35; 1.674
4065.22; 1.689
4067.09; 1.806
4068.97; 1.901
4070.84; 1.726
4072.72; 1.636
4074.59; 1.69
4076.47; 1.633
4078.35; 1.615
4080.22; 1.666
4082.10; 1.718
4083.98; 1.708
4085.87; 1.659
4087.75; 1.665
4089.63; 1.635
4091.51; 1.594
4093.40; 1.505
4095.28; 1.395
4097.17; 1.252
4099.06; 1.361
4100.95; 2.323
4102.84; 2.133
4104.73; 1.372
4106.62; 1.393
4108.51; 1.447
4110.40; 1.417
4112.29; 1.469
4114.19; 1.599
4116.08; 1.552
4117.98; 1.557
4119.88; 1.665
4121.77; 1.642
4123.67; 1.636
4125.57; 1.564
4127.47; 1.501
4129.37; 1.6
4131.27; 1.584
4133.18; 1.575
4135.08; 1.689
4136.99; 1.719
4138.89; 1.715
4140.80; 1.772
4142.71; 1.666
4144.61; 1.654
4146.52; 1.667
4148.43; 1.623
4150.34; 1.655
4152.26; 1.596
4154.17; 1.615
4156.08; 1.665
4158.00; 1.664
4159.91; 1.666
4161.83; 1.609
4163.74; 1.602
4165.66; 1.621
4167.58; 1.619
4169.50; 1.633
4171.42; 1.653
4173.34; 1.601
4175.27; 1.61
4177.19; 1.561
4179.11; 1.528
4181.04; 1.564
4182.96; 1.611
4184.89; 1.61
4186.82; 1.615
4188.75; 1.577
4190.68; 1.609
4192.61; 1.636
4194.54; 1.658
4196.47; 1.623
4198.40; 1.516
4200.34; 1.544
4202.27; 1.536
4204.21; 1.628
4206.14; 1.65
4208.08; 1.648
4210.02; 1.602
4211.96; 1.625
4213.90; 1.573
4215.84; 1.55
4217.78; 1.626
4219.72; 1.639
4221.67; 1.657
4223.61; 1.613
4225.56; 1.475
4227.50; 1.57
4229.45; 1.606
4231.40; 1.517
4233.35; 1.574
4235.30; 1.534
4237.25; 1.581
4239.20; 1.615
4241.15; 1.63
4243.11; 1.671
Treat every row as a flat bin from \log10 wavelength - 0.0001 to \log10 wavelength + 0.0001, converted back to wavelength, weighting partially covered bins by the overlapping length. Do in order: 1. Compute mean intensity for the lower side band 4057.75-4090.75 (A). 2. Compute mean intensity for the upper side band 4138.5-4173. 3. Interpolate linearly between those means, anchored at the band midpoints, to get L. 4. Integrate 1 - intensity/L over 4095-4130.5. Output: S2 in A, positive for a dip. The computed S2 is 2.19 A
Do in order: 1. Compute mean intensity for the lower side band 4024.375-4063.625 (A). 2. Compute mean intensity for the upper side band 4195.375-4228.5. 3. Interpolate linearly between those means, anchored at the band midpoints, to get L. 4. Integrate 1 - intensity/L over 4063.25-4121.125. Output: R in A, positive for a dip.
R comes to 2.55 A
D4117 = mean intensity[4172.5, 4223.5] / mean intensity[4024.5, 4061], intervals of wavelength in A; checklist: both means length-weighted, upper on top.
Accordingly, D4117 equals 0.92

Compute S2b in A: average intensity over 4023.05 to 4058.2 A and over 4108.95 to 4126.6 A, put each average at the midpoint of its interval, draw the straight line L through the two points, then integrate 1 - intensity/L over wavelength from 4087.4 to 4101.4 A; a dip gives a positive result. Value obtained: 0.5 A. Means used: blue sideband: 1.74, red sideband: 1.56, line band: 1.56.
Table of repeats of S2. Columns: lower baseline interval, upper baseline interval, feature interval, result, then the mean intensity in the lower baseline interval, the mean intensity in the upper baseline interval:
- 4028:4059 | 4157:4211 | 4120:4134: 0.6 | 1.75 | 1.61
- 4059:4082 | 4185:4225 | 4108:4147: 1.5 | 1.72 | 1.6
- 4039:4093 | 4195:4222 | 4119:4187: 0.8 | 1.72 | 1.6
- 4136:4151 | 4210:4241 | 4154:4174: 0.3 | 1.68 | 1.59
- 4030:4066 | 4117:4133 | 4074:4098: 1.1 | 1.75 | 1.59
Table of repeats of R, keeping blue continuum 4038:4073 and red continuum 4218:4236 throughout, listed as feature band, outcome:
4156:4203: 0.7 A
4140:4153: 0.0 A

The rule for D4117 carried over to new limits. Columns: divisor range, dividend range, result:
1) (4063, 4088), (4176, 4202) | 0.93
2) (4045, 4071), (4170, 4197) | 0.91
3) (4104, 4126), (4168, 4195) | 1.05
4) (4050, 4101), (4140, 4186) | 0.97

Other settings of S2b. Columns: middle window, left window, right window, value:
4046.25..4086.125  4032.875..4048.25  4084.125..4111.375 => -1.1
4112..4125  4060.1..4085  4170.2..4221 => 0.6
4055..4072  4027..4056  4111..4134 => -0.5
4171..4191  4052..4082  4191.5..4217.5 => 0.4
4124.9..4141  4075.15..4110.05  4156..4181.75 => -0.2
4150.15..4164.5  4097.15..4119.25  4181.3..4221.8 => -0.3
